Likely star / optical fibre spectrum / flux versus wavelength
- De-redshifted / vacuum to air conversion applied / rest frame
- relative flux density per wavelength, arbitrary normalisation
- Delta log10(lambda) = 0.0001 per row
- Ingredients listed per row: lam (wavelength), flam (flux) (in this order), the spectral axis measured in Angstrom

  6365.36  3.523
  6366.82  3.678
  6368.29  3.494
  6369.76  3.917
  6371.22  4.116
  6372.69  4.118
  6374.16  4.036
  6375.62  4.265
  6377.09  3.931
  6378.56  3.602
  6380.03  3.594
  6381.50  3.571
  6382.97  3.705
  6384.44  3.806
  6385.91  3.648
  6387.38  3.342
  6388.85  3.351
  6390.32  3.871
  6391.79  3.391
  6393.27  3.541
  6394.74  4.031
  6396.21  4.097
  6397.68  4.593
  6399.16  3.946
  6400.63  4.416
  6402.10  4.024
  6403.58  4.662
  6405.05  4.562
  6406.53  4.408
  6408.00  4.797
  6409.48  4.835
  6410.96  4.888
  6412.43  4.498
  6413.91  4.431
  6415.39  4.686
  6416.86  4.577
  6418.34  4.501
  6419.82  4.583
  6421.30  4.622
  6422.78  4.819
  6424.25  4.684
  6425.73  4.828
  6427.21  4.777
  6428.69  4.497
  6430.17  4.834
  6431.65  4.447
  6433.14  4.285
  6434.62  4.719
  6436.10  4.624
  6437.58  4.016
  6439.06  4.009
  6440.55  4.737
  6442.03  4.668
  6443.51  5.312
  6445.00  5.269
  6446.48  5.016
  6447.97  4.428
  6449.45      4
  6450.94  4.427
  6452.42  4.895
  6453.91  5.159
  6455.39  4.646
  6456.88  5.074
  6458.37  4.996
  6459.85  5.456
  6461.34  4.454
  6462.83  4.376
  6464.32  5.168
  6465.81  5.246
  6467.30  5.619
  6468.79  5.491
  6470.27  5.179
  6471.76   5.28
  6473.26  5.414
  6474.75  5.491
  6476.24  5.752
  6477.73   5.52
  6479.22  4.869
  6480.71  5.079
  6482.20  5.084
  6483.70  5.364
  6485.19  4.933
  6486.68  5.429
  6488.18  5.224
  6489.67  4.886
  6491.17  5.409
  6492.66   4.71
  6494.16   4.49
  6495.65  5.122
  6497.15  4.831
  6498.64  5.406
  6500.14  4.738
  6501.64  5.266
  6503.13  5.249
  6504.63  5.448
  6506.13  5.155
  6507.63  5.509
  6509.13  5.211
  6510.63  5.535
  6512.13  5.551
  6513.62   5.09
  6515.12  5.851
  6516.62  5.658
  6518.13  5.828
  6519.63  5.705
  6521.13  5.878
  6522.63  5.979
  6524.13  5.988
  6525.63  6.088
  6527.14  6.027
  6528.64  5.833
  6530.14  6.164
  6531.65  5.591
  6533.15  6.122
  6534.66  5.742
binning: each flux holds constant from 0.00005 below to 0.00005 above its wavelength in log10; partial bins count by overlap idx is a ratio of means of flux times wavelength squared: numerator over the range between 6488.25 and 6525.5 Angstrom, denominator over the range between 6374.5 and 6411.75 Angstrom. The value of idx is 1.38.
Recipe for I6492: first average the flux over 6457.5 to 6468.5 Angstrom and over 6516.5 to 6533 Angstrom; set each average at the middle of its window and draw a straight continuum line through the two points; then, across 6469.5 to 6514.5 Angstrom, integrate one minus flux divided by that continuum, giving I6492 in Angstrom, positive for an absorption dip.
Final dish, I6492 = 2.0 Angstrom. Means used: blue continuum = 5.06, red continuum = 5.9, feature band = 5.21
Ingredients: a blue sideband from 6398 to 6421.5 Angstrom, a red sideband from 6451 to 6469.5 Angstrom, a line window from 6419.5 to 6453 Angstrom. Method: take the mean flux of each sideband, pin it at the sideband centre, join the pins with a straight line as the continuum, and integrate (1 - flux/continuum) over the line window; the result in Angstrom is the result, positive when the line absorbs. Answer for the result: 1.1 Angstrom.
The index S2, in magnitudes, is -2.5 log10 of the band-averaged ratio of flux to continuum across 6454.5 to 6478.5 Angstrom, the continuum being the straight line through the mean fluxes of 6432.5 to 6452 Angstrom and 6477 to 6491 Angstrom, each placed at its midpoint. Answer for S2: -0.06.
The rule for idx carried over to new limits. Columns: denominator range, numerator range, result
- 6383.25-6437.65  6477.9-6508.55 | 1.21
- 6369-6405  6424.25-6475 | 1.26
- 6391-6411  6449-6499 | 1.21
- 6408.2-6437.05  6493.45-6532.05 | 1.22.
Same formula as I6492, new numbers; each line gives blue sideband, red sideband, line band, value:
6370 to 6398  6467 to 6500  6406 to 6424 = -1.7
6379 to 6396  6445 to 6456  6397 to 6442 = -4.1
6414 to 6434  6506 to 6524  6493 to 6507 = 1.0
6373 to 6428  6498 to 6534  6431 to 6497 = 0.5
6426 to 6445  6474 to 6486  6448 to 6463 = 0.5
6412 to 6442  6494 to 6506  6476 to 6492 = -0.7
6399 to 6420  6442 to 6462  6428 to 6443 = 0.7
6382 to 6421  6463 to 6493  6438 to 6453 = 0.4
